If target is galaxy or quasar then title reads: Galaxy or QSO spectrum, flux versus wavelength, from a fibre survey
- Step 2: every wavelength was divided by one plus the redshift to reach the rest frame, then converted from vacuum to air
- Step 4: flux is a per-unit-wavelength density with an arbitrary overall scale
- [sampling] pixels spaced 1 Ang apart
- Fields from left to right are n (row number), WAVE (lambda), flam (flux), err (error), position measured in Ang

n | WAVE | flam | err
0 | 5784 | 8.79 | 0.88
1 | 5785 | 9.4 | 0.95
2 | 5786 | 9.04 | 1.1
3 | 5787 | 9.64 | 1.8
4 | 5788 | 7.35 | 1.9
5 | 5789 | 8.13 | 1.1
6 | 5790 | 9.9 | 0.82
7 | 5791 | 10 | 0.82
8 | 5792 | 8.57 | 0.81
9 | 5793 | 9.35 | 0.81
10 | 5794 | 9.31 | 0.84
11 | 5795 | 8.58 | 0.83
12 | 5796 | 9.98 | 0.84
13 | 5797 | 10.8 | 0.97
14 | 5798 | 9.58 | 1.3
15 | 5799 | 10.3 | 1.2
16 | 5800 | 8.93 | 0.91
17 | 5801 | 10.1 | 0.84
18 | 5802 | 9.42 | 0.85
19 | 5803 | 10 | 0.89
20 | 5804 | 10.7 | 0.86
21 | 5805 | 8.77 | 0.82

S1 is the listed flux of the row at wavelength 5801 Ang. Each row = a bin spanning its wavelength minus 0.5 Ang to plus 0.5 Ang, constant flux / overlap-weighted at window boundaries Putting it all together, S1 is 10.1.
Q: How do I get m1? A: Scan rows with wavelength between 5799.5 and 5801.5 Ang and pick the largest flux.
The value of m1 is 10.1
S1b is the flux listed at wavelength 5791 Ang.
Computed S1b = 10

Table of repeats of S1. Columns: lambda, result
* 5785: 9.4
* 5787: 9.64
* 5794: 9.31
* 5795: 8.58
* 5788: 7.35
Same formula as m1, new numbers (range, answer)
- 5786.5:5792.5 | 10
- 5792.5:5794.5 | 9.35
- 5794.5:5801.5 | 10.8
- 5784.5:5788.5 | 9.64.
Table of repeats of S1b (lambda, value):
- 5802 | 9.42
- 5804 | 10.7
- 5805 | 8.77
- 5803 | 10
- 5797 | 10.8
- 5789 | 8.13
